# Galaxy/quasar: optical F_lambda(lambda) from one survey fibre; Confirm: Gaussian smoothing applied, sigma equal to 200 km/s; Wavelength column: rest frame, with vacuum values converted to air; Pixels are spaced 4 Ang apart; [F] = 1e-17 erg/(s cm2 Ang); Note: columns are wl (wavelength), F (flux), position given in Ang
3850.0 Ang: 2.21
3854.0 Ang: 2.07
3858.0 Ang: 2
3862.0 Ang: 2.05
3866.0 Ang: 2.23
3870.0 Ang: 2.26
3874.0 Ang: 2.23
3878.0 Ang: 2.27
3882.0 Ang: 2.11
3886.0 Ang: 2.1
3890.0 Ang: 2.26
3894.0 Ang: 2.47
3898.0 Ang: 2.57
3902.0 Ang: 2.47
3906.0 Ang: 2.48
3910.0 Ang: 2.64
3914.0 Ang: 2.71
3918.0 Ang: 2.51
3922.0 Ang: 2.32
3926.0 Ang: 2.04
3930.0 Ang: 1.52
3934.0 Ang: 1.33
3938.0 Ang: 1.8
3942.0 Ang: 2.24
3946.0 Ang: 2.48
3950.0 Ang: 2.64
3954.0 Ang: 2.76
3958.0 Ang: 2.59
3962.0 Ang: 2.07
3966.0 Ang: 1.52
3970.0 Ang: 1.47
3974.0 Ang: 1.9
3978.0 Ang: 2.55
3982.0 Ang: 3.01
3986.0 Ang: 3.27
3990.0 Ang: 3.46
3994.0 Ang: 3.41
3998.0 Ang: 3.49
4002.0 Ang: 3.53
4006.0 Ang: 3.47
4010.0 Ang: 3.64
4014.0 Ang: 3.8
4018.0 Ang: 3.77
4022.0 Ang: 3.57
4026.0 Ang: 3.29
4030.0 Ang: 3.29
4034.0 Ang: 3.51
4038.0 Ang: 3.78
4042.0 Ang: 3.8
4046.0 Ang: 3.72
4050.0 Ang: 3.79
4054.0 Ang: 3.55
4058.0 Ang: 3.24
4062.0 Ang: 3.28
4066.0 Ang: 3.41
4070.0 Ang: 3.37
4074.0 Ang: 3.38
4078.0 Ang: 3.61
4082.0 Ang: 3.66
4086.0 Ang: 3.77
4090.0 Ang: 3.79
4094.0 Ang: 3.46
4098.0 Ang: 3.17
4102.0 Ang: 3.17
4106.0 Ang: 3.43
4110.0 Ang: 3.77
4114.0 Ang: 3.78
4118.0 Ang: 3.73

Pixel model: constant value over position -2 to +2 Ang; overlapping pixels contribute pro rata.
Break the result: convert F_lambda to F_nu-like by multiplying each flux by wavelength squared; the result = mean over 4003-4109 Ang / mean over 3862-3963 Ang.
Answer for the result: 1.7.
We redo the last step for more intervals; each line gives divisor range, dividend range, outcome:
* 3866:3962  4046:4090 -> 1.66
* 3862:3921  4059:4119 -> 1.64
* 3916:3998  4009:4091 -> 1.57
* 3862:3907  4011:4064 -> 1.68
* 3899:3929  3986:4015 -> 1.51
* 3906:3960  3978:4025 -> 1.56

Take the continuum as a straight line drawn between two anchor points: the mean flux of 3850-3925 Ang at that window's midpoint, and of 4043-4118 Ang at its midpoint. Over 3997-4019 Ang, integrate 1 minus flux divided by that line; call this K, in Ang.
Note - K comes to -3.9 Ang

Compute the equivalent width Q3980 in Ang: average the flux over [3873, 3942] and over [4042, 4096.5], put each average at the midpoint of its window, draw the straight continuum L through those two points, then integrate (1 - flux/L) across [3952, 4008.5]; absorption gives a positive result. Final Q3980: 1.6 Ang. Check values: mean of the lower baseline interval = 2.23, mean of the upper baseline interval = 3.55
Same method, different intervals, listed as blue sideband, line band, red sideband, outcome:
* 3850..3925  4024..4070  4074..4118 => -3.4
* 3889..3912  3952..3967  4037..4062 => 3.3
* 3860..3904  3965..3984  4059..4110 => 4.8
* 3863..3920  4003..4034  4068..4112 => -4.5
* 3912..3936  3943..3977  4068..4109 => 2.5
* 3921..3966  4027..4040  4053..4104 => -2.2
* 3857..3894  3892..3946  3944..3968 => 0.5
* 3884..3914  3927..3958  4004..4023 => 8.3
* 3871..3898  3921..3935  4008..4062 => 4.5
